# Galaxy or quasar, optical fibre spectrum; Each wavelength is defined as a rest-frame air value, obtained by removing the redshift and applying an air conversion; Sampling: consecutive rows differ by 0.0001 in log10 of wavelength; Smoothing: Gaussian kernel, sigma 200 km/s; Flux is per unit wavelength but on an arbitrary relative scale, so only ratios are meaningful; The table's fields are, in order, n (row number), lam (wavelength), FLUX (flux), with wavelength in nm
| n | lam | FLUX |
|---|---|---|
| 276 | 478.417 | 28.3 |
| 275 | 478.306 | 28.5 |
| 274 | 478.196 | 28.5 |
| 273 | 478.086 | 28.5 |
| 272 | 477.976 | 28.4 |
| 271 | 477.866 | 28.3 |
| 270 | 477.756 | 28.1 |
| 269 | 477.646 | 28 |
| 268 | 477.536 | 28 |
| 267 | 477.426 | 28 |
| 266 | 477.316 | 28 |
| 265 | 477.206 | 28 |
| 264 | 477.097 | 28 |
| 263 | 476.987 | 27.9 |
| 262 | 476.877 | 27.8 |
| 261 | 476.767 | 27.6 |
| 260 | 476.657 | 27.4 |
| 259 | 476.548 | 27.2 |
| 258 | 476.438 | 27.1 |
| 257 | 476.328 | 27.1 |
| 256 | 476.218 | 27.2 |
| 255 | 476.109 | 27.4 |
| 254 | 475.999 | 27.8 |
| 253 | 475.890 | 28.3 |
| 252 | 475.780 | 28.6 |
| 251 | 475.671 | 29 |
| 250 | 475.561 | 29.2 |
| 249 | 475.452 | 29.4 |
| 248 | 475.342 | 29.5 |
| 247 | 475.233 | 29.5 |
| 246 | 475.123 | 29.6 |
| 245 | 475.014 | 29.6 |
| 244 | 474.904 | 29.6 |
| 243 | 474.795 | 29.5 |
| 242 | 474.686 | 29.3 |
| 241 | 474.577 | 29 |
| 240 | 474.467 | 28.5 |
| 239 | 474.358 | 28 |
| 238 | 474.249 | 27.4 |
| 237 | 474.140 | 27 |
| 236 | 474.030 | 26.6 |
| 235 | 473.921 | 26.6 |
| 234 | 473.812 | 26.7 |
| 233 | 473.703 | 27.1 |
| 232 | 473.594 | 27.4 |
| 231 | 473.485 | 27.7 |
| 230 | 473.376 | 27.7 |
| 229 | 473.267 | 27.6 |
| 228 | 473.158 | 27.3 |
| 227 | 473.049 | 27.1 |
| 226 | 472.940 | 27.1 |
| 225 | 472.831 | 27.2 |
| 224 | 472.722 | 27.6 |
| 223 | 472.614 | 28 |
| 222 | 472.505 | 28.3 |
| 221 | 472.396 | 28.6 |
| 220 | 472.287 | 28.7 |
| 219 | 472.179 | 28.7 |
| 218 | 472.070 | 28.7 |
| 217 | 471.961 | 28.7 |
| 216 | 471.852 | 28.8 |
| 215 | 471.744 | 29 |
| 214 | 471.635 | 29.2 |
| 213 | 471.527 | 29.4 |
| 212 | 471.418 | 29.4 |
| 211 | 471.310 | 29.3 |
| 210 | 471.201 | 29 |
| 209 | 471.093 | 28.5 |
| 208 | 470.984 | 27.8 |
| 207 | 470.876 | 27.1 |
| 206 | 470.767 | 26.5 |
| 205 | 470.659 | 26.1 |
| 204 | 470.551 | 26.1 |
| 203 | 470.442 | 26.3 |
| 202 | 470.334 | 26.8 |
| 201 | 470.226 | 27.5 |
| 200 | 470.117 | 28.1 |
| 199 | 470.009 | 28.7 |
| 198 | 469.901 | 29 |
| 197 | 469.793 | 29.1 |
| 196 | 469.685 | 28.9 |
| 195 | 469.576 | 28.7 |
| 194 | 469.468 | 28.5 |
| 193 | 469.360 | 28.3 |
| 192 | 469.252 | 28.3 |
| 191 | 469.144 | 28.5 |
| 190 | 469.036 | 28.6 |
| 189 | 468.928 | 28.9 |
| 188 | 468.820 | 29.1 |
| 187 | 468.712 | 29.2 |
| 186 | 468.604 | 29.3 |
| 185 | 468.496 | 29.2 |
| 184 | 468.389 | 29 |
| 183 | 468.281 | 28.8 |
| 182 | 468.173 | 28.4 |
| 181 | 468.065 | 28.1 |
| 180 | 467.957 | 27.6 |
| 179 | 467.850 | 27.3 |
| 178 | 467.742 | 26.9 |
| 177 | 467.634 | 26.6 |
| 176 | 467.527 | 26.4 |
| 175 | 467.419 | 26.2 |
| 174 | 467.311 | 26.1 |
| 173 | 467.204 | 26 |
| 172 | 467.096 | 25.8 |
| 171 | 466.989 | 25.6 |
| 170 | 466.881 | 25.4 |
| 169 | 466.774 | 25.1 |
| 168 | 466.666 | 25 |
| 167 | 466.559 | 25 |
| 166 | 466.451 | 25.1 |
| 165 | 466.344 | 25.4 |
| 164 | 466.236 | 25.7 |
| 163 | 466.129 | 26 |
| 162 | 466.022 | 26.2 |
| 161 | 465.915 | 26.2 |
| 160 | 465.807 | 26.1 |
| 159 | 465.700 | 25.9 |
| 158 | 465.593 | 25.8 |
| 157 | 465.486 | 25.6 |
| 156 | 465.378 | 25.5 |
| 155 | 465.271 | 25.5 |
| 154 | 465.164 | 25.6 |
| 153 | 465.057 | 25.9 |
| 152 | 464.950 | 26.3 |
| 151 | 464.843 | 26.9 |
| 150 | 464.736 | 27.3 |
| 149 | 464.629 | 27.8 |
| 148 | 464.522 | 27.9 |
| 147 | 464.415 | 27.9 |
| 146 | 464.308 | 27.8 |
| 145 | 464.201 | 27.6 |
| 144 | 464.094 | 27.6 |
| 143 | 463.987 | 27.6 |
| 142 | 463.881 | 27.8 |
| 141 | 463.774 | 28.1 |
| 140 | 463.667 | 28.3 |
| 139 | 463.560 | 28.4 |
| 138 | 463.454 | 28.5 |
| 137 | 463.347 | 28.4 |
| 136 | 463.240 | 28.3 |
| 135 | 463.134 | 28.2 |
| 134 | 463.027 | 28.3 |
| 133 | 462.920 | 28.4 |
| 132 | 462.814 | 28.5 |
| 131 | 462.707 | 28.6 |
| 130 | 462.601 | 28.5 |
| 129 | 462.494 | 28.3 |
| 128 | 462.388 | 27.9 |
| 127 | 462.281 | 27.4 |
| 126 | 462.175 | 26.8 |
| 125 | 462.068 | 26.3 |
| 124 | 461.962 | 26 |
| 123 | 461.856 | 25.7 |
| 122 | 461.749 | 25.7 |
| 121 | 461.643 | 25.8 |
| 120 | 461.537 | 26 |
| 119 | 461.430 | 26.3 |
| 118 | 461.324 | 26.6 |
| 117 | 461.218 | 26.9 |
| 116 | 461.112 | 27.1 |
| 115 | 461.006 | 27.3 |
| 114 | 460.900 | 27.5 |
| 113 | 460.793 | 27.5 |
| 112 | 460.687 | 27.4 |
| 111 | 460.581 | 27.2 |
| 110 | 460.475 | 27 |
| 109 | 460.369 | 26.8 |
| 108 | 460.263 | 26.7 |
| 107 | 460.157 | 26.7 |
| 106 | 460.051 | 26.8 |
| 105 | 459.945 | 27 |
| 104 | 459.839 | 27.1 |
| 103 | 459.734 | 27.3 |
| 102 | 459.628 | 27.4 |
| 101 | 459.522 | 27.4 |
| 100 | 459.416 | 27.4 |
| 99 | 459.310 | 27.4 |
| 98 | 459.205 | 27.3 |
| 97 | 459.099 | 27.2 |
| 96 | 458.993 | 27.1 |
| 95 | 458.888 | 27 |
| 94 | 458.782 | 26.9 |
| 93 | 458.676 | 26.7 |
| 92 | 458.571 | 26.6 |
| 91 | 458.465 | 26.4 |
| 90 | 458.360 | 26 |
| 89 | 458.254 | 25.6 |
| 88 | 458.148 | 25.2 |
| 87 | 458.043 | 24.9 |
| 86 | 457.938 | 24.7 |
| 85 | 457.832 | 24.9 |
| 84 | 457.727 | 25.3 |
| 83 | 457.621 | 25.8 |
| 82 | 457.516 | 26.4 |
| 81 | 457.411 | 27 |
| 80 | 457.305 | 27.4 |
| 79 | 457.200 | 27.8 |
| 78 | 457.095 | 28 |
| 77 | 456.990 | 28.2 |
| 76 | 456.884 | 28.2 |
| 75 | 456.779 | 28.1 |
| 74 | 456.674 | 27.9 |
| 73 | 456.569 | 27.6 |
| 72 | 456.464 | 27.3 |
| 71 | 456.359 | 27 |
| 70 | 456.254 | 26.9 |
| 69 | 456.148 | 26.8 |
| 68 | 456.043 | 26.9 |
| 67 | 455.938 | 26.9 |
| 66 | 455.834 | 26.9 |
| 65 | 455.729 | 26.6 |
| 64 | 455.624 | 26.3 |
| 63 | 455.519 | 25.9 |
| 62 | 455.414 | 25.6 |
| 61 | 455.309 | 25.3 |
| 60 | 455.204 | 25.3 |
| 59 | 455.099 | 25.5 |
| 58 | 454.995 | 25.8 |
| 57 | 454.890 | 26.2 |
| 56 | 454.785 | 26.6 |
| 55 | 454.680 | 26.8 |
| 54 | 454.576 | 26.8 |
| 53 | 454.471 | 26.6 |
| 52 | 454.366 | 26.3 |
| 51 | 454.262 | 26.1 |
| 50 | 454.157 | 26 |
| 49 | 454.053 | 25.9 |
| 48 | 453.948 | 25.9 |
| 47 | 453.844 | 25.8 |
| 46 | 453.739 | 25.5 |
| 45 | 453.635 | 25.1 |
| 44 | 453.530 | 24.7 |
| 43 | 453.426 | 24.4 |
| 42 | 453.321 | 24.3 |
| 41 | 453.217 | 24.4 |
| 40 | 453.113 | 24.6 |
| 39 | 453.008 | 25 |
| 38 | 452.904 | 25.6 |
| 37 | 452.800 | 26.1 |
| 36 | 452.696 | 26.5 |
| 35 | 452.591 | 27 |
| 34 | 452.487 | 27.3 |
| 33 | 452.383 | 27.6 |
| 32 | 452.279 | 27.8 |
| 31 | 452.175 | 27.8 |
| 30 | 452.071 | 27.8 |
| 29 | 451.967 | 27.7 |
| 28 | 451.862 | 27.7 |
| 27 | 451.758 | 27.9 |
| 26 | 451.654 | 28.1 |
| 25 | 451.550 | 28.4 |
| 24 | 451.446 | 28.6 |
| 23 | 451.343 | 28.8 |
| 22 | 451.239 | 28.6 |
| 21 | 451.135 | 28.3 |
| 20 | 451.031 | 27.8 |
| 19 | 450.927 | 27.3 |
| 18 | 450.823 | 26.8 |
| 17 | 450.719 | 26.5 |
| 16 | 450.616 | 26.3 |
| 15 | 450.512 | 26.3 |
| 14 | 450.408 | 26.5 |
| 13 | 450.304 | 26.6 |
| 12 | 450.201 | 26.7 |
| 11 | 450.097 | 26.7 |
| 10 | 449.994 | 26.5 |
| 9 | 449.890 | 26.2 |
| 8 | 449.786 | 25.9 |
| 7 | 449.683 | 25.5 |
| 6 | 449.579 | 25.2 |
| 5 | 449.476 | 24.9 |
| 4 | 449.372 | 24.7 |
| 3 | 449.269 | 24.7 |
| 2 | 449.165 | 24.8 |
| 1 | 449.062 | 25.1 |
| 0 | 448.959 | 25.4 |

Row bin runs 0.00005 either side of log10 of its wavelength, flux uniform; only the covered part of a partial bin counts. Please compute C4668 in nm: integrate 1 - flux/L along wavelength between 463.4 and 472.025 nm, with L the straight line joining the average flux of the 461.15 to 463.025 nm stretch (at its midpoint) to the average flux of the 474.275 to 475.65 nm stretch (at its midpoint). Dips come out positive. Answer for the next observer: 0.18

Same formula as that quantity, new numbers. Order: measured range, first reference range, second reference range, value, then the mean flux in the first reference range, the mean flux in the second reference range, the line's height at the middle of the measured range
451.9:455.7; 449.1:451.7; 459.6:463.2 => 0.107 nm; 26.7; 27.2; 26.8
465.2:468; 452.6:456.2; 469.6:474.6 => 0.139 nm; 25.9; 27.9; 27.3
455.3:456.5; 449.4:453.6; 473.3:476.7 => 0.016 nm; 26.6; 28.1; 26.9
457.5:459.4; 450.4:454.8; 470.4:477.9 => 0.058 nm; 26.6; 28.1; 27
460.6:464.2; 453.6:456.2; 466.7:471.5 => -0.063 nm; 26.2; 27.7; 27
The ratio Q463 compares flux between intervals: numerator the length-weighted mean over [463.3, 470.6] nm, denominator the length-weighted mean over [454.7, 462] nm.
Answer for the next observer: 1.02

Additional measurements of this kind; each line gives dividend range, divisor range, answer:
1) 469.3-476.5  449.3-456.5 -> 1.06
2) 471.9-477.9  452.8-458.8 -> 1.07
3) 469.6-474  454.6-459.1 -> 1.05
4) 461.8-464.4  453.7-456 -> 1.06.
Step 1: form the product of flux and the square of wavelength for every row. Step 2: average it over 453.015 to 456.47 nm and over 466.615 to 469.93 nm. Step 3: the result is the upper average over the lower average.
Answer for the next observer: 1.1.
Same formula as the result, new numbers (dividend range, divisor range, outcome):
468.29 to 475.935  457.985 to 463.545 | 1.10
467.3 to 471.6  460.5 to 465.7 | 1.06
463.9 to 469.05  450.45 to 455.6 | 1.07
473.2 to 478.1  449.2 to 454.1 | 1.18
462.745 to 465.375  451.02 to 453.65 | 1.08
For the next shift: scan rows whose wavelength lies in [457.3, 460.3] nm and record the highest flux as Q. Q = 27.4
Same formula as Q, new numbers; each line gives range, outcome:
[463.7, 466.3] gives 28.1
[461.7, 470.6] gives 29.3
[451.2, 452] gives 28.8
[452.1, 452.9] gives 27.8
